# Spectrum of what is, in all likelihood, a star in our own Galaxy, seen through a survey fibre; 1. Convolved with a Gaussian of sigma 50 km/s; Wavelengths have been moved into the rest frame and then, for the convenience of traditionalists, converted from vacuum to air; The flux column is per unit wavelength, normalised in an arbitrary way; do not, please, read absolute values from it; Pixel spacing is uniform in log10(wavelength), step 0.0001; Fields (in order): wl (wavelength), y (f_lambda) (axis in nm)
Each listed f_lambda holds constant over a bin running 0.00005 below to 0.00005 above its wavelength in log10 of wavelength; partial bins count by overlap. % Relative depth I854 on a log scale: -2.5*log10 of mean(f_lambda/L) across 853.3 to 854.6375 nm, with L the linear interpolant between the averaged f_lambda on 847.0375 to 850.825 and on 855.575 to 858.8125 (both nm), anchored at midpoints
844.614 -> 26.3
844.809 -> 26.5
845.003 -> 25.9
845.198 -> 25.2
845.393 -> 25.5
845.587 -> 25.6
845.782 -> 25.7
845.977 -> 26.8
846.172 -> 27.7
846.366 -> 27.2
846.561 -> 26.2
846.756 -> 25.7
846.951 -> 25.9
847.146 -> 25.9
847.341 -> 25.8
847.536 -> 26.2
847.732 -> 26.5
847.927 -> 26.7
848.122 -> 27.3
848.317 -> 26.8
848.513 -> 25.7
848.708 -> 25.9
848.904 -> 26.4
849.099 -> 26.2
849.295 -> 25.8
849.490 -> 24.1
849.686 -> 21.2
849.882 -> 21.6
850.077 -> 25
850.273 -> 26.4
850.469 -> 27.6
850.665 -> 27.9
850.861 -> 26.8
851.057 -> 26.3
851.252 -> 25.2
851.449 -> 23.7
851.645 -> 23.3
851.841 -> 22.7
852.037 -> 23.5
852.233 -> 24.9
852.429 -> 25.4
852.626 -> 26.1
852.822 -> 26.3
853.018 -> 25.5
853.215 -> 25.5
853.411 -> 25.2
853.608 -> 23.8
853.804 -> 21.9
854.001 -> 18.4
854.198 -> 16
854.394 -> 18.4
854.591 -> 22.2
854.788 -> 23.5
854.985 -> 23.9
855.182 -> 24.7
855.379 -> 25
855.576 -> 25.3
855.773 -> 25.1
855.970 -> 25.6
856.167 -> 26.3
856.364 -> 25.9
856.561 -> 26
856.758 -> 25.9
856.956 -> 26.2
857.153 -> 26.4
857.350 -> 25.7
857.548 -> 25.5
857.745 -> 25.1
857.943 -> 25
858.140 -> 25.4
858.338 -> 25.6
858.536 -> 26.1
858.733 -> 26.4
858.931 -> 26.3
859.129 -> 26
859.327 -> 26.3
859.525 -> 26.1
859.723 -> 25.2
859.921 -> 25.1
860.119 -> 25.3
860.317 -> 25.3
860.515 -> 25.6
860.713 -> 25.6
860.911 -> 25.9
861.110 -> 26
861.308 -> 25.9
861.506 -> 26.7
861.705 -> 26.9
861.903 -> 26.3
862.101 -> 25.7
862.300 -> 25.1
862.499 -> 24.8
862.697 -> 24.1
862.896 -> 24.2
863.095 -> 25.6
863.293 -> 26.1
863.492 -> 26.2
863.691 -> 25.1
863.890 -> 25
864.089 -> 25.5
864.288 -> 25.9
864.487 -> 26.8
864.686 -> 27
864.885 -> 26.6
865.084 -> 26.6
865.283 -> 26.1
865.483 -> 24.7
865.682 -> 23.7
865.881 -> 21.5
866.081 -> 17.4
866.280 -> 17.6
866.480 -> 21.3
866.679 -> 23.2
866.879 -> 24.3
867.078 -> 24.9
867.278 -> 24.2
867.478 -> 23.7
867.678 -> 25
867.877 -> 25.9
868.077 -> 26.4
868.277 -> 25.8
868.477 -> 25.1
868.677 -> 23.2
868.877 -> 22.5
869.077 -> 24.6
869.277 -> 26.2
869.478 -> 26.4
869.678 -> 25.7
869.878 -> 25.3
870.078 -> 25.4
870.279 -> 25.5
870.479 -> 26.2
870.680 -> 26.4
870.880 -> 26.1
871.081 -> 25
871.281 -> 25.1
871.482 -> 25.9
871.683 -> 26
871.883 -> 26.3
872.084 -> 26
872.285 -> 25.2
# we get 0.230 mag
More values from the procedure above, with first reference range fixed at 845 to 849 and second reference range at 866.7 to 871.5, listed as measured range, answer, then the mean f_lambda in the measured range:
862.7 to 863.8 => 0.01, 25.3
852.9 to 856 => 0.12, 23.1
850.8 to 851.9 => 0.06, 24.7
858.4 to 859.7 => -0.02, 26.1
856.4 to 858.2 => 0.00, 25.7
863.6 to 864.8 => -0.02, 25.9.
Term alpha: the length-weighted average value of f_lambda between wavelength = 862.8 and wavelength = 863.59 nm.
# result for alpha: 25.5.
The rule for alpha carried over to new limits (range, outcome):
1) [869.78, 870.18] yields 25.3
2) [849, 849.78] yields 24.4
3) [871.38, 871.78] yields 25.9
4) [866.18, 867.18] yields 22.3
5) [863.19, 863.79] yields 25.8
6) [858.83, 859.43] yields 26.2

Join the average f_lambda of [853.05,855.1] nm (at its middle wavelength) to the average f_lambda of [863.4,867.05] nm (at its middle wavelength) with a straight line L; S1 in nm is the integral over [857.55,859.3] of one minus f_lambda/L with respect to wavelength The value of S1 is -0.222 nm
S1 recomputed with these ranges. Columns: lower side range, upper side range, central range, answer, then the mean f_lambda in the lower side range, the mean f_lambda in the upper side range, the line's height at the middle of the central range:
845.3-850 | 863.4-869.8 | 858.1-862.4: -0.16 nm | 25.8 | 24.5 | 24.9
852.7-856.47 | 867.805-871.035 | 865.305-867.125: 0.21 nm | 23.6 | 25.4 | 25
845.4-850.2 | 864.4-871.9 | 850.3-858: 0.26 nm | 25.7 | 24.7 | 25.4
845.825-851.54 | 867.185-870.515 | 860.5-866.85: 0.12 nm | 25.9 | 25.1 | 25.3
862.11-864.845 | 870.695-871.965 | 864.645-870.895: 0.29 nm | 25.5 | 25.8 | 25.7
